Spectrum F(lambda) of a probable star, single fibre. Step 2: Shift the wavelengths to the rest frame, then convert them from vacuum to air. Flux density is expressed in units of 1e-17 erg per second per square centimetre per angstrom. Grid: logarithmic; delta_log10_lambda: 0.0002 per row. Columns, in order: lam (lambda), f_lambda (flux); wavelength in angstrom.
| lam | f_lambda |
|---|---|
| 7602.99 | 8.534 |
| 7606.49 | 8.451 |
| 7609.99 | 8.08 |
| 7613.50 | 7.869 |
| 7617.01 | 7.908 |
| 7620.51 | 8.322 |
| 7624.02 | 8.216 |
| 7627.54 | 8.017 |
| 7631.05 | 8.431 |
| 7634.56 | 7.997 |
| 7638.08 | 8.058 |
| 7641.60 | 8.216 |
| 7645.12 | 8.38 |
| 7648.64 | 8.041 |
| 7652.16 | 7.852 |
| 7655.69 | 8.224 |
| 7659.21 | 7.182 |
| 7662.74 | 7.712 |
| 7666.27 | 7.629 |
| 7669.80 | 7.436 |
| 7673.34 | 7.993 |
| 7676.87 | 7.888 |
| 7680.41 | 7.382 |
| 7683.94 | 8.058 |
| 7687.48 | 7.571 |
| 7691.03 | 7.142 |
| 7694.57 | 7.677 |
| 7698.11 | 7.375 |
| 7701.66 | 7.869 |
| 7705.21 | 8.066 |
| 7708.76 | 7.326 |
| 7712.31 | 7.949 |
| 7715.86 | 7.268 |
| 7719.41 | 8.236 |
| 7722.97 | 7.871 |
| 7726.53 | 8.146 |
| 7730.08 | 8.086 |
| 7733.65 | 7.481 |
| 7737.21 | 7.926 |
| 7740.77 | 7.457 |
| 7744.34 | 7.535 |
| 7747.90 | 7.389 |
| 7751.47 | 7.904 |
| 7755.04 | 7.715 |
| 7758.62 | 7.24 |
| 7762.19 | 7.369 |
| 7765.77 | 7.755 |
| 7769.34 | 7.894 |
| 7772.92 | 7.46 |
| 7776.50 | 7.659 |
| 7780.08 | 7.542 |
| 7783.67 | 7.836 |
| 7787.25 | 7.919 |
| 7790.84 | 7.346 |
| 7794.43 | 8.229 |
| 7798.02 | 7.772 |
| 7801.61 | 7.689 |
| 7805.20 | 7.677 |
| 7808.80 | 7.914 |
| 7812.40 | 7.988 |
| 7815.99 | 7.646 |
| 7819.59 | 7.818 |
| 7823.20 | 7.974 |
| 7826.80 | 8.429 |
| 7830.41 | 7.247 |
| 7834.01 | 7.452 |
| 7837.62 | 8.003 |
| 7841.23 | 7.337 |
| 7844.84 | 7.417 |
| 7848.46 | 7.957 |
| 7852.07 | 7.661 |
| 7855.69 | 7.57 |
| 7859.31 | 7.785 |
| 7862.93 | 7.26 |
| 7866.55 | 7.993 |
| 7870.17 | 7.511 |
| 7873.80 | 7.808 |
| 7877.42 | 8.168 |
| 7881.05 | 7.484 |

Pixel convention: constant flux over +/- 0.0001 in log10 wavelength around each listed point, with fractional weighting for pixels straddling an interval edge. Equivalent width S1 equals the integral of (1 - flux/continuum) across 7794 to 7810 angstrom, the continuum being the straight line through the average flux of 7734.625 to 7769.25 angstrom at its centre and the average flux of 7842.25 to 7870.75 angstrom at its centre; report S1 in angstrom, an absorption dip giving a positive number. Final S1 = -0.42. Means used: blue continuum 7.6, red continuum 7.64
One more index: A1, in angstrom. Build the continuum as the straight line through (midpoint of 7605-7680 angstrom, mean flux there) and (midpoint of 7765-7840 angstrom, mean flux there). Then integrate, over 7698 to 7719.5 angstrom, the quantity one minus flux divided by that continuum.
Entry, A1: 0.5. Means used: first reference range 7.98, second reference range 7.77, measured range 7.71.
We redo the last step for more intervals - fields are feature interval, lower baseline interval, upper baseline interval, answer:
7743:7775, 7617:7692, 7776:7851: 0.9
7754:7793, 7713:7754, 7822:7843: 0.7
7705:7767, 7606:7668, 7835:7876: 1.3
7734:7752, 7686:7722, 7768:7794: 0.1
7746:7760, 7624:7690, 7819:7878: 0.4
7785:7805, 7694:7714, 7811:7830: 0.2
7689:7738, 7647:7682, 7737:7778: -0.5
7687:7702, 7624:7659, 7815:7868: 0.9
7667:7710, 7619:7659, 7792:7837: 2.1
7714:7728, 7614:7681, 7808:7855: 0.0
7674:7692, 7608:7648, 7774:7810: 0.8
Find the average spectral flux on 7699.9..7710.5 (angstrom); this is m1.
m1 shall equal 7.75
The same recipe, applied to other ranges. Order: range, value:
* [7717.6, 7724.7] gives 8.05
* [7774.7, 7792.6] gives 7.66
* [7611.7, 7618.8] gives 7.89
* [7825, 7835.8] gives 7.71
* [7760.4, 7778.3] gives 7.63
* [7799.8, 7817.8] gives 7.79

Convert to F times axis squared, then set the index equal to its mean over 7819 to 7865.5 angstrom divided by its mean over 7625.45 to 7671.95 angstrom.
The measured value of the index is 1.0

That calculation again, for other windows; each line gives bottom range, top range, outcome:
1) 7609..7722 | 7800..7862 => 1.03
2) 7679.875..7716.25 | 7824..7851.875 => 1.05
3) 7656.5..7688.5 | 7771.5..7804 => 1.04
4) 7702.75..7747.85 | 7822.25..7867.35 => 1.02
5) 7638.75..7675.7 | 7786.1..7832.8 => 1.03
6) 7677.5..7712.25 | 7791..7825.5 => 1.06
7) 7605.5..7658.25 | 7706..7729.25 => 0.99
